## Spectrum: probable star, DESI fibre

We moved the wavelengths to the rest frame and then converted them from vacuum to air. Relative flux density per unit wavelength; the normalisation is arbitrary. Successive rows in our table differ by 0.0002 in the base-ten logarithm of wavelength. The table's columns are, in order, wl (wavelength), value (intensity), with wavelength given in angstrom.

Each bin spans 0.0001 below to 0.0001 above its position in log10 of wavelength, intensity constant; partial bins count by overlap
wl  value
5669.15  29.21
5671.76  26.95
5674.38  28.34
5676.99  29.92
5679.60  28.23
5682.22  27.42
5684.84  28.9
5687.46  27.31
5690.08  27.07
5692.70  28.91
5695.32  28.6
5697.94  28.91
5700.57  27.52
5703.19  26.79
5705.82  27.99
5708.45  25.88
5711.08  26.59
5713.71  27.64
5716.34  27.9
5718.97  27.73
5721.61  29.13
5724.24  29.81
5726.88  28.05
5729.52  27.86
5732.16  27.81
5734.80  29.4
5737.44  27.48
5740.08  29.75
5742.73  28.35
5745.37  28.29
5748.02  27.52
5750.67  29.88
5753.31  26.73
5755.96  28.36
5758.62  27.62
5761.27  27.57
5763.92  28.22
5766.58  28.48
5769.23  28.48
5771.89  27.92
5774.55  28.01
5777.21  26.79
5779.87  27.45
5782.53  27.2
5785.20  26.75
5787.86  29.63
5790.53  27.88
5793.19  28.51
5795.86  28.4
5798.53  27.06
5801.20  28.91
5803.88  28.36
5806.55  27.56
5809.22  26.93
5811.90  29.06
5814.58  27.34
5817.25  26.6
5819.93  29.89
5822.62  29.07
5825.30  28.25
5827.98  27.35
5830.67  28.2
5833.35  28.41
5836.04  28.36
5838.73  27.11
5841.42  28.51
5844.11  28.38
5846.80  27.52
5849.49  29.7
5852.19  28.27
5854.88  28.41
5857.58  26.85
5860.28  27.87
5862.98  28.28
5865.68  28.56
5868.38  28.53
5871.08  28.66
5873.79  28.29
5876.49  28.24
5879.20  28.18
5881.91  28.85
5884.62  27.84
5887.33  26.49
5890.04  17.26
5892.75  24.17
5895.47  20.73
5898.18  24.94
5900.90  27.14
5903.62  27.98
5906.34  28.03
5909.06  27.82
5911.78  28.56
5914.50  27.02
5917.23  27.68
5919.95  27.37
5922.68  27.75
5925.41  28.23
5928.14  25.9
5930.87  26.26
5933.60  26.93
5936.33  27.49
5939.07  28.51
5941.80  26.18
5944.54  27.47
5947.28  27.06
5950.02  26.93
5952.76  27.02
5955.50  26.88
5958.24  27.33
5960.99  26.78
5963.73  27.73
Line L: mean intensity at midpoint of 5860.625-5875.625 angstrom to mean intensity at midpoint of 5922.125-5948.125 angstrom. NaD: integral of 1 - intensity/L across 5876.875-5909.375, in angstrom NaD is 2.5 angstrom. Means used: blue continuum 28.4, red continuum 27.2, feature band 25.8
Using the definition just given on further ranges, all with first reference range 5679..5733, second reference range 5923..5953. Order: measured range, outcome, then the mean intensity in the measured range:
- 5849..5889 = -1.1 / 28.1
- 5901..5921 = -0.4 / 27.8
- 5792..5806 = -0.3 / 28.2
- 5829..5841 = -0.3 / 28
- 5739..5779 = -0.6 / 28.1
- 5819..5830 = -0.4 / 28.5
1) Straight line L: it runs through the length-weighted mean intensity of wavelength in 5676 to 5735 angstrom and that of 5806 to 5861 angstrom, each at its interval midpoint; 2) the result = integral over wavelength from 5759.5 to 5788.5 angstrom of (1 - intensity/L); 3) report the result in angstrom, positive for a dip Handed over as 0.2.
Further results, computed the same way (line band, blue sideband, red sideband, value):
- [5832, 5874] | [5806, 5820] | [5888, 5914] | -2.5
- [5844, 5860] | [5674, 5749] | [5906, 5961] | -0.3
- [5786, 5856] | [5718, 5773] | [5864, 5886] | 0.4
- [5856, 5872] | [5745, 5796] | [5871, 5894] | -0.9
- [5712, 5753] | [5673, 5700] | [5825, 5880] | -0.1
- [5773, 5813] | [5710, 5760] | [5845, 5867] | 0.4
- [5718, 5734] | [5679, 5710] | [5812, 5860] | -0.3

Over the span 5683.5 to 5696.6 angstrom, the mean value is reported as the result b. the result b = 28.2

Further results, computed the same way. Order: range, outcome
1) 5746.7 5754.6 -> 28.1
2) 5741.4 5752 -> 28.5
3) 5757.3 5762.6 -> 27.6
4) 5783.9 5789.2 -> 28.2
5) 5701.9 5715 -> 27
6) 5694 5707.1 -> 28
